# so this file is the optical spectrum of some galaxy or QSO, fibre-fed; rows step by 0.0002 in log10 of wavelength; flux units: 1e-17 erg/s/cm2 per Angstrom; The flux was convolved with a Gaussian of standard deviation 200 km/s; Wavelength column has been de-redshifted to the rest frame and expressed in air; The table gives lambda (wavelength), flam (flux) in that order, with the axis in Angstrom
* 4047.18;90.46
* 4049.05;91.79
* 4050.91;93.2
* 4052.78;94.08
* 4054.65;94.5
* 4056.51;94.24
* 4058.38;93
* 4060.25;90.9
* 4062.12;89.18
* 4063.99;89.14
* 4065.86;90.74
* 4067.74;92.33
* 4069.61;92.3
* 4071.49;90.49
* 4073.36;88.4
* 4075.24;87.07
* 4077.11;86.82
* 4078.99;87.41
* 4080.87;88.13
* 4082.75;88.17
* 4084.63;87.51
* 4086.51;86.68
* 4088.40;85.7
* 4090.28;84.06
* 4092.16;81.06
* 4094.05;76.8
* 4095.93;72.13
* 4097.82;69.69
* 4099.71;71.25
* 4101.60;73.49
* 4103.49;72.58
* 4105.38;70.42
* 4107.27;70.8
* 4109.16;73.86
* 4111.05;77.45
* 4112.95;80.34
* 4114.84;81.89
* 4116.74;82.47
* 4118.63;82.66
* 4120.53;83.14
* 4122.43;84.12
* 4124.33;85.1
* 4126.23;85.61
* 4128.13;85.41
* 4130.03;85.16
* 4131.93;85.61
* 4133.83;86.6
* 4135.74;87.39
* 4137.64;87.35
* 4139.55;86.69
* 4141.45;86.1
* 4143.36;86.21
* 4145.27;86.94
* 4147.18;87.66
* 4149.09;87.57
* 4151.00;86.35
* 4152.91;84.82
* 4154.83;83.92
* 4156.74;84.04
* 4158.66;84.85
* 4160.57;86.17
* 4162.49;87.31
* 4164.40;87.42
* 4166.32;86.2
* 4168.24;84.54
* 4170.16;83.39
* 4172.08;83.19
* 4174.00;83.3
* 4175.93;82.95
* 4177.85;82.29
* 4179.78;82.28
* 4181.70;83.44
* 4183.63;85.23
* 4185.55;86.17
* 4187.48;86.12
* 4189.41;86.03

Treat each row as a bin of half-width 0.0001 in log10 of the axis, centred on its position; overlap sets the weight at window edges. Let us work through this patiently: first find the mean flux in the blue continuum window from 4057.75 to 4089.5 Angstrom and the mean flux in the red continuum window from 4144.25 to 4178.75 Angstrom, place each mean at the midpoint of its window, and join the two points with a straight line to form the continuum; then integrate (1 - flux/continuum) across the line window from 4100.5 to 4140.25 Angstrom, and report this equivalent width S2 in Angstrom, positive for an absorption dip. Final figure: 2.6 Angstrom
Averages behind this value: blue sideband 89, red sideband 85.2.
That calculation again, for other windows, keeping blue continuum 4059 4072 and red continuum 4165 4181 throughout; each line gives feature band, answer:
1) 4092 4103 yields 1.87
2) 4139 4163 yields -0.27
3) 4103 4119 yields 1.98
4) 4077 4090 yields 0.36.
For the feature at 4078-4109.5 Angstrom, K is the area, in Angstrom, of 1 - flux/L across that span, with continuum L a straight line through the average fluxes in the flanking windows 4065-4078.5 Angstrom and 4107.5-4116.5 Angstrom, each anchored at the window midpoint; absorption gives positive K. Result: 1.7 Angstrom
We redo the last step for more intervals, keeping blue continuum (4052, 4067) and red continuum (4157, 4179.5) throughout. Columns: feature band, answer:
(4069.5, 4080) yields 0.3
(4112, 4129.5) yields 0.9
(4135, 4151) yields -0.1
